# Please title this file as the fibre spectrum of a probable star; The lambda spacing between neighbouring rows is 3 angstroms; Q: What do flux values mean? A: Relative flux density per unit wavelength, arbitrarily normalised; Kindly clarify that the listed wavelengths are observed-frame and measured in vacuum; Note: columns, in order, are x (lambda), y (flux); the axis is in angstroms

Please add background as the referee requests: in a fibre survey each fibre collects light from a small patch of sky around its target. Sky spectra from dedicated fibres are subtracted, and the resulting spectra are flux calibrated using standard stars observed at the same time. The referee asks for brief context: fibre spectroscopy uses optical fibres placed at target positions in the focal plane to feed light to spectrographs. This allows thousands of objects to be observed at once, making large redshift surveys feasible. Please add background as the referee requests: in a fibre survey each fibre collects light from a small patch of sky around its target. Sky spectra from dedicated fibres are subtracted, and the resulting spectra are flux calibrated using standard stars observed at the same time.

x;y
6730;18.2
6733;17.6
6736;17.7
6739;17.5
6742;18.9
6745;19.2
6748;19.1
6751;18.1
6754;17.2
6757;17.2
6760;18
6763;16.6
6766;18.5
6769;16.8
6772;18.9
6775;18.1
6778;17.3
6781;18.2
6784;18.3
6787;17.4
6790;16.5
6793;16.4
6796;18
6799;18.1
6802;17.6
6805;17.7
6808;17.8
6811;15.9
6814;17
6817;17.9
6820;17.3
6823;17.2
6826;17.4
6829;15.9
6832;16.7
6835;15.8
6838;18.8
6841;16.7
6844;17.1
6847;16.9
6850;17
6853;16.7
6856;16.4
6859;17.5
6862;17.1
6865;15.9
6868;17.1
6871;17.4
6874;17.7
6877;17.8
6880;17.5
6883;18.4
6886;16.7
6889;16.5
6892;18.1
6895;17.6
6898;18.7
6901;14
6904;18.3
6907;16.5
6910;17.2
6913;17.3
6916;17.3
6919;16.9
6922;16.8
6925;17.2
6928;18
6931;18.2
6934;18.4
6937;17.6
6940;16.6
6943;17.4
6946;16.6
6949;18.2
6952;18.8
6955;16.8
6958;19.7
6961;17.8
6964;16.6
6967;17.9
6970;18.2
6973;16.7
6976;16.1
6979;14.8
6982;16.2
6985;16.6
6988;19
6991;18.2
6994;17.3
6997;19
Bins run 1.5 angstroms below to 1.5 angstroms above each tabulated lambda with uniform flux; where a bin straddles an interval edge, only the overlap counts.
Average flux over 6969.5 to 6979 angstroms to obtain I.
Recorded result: 16.5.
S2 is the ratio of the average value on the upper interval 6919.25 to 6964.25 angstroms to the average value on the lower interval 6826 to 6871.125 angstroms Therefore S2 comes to 1.0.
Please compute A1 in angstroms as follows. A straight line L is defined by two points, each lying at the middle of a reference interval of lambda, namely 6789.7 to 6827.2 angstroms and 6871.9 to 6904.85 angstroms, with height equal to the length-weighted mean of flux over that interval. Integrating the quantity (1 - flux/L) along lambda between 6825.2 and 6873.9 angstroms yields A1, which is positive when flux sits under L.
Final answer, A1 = 1.21 angstroms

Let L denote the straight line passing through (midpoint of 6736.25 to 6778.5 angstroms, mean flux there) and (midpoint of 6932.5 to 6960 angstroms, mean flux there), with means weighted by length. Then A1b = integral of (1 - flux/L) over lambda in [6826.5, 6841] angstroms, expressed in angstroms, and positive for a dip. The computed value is 0.9 angstroms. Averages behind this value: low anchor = 18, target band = 16.8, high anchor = 17.8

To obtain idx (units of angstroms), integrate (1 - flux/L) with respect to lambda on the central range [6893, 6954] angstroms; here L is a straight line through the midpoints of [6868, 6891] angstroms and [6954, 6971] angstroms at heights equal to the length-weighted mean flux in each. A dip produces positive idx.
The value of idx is 0.93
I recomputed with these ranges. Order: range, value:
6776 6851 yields 17.2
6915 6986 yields 17.3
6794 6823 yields 17.4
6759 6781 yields 17.8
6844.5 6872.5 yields 16.9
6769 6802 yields 17.7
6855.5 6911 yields 17.2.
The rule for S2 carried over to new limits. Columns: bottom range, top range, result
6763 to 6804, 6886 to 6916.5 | 0.97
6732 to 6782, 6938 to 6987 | 0.96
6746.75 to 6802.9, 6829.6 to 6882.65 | 0.96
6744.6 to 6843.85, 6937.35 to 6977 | 1.00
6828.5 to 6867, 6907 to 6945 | 1.03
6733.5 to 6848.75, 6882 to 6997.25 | 0.99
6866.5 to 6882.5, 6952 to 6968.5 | 1.02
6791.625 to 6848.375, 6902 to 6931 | 1.01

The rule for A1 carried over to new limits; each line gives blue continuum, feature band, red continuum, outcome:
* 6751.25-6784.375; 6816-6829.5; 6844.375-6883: 0.1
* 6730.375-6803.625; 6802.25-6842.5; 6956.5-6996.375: 1.3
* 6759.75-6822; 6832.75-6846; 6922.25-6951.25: 0.4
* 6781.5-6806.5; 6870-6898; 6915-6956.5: -0.1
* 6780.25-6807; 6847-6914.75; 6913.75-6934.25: 1.4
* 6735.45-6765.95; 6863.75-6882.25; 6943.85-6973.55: 0.6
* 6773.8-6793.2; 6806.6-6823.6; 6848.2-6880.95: 0.2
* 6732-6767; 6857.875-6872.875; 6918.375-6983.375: 0.5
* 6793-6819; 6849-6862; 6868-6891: 0.4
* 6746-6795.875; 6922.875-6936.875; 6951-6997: -0.3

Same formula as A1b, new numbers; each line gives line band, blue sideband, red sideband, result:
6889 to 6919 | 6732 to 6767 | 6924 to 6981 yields 0.7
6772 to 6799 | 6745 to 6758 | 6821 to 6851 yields 0.0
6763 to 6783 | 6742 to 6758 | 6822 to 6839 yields 0.0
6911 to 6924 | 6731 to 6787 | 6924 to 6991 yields 0.3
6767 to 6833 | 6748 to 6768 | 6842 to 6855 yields -0.3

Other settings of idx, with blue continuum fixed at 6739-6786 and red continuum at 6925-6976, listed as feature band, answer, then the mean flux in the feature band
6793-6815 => 0.7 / 17.4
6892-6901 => 0.2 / 17.5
